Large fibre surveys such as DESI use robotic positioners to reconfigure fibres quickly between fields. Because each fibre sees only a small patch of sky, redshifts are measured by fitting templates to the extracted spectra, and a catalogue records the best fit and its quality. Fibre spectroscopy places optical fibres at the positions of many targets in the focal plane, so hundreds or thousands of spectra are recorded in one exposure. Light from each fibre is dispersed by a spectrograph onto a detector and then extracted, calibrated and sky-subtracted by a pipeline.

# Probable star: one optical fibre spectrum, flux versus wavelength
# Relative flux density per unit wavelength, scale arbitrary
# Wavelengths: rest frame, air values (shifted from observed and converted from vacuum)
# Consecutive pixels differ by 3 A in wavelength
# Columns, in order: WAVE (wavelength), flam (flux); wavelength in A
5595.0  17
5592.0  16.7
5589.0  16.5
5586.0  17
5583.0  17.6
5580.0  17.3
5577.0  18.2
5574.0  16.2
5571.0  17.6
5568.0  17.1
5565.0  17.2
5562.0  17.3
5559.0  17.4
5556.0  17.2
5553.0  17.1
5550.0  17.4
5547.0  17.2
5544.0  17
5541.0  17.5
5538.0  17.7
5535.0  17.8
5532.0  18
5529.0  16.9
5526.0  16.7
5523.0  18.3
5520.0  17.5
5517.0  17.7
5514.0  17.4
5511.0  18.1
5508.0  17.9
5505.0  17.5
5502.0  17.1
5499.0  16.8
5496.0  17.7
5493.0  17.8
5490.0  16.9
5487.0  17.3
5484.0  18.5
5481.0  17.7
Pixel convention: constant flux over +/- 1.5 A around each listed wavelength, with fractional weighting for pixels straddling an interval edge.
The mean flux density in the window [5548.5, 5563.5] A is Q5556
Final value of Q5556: 17.3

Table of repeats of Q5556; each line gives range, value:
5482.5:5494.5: 17.6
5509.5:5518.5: 17.7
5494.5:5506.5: 17.3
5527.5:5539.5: 17.6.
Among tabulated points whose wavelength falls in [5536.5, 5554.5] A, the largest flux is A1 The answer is 17.7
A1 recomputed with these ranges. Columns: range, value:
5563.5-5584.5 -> 18.2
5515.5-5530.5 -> 18.3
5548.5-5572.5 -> 17.6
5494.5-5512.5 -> 18.1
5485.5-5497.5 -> 17.8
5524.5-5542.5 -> 18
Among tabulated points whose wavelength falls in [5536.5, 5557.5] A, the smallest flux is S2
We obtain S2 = 17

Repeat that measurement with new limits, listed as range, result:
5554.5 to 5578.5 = 16.2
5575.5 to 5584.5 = 17.3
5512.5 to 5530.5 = 16.7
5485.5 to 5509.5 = 16.8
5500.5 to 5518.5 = 17.1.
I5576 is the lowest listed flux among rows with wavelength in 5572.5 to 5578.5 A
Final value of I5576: 16.2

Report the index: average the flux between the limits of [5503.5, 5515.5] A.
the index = 17.7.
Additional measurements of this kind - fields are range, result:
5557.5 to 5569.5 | 17.2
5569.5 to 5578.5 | 17.3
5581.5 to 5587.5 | 17.3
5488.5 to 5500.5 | 17.3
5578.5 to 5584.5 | 17.5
